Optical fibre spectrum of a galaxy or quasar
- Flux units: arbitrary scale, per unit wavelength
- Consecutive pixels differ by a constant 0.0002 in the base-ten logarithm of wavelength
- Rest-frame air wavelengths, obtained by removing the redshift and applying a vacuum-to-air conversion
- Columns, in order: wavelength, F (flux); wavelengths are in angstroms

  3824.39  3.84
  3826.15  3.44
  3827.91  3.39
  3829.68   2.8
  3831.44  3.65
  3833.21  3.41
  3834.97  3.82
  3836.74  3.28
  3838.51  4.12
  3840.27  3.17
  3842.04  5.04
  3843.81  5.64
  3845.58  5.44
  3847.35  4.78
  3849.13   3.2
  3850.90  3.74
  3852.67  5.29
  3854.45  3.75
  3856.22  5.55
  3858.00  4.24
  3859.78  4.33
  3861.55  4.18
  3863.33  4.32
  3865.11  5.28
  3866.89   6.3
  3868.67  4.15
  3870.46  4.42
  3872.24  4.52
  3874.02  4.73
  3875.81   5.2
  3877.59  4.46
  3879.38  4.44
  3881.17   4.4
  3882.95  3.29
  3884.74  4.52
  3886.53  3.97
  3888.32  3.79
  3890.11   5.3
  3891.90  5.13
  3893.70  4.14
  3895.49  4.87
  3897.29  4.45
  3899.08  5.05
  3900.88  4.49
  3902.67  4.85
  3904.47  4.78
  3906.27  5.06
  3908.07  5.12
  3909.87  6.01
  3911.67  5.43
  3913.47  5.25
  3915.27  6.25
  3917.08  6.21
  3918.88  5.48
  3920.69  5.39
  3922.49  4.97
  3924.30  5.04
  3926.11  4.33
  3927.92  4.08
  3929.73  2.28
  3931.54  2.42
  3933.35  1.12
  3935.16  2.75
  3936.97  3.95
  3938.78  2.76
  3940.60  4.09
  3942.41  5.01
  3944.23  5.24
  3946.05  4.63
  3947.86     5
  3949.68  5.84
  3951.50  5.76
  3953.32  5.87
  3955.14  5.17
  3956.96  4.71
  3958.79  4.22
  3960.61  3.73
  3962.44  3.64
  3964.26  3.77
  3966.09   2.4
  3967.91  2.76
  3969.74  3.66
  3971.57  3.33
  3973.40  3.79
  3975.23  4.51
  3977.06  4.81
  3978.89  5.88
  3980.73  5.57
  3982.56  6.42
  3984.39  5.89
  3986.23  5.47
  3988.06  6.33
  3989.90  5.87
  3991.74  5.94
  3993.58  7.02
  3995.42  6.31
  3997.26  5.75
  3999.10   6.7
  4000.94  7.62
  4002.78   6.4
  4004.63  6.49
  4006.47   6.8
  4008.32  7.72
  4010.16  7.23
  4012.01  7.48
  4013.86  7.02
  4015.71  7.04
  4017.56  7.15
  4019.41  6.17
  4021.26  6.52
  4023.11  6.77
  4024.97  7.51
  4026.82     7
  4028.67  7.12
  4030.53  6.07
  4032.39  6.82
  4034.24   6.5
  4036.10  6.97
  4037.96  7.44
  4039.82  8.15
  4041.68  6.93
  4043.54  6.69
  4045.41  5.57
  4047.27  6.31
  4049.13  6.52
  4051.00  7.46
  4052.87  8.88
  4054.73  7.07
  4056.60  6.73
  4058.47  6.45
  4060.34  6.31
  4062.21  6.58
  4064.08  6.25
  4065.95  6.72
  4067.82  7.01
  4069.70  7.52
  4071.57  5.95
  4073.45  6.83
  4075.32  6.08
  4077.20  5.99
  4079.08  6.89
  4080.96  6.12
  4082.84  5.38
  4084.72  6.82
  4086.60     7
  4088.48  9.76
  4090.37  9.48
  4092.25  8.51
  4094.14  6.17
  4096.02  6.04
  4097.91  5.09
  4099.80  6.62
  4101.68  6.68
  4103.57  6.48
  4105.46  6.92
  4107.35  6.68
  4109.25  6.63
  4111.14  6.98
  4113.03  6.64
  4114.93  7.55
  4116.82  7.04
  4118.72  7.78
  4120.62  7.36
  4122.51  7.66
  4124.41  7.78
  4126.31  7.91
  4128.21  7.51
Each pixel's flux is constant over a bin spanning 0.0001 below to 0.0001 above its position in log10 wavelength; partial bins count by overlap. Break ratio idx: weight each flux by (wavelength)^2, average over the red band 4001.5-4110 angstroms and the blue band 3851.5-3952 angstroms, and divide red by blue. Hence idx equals 1.61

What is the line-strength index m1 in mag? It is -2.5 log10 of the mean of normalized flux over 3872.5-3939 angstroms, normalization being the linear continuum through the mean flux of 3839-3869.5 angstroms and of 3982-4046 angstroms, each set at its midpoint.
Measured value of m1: 0.17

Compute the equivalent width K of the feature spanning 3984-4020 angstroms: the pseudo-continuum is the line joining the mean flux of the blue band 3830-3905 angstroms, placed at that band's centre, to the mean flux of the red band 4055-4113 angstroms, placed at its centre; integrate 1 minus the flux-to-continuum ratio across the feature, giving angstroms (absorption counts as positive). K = -4.6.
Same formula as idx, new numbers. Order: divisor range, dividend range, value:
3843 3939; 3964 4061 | 1.47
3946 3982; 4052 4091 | 1.64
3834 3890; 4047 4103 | 1.72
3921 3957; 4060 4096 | 1.74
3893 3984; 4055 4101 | 1.60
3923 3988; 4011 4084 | 1.64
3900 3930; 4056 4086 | 1.39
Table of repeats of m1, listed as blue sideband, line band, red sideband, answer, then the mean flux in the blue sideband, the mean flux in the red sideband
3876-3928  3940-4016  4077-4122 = 0.05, 4.86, 6.97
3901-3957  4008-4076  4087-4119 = -0.11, 4.67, 7.1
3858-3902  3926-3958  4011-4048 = 0.31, 4.57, 6.86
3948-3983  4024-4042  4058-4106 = -0.21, 4.5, 6.76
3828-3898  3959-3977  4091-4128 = 0.46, 4.38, 7.01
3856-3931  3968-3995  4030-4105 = 0.11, 4.74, 6.83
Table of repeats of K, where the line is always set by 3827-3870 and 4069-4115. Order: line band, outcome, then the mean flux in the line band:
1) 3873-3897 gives 1.0 angstroms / 4.48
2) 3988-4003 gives -1.6 angstroms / 6.45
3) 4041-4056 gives -1.3 angstroms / 6.92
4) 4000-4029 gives -4.8 angstroms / 7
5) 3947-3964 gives 1.7 angstroms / 4.84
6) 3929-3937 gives 4.4 angstroms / 2.35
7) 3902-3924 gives -1.9 angstroms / 5.4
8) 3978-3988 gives -0.4 angstroms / 5.89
